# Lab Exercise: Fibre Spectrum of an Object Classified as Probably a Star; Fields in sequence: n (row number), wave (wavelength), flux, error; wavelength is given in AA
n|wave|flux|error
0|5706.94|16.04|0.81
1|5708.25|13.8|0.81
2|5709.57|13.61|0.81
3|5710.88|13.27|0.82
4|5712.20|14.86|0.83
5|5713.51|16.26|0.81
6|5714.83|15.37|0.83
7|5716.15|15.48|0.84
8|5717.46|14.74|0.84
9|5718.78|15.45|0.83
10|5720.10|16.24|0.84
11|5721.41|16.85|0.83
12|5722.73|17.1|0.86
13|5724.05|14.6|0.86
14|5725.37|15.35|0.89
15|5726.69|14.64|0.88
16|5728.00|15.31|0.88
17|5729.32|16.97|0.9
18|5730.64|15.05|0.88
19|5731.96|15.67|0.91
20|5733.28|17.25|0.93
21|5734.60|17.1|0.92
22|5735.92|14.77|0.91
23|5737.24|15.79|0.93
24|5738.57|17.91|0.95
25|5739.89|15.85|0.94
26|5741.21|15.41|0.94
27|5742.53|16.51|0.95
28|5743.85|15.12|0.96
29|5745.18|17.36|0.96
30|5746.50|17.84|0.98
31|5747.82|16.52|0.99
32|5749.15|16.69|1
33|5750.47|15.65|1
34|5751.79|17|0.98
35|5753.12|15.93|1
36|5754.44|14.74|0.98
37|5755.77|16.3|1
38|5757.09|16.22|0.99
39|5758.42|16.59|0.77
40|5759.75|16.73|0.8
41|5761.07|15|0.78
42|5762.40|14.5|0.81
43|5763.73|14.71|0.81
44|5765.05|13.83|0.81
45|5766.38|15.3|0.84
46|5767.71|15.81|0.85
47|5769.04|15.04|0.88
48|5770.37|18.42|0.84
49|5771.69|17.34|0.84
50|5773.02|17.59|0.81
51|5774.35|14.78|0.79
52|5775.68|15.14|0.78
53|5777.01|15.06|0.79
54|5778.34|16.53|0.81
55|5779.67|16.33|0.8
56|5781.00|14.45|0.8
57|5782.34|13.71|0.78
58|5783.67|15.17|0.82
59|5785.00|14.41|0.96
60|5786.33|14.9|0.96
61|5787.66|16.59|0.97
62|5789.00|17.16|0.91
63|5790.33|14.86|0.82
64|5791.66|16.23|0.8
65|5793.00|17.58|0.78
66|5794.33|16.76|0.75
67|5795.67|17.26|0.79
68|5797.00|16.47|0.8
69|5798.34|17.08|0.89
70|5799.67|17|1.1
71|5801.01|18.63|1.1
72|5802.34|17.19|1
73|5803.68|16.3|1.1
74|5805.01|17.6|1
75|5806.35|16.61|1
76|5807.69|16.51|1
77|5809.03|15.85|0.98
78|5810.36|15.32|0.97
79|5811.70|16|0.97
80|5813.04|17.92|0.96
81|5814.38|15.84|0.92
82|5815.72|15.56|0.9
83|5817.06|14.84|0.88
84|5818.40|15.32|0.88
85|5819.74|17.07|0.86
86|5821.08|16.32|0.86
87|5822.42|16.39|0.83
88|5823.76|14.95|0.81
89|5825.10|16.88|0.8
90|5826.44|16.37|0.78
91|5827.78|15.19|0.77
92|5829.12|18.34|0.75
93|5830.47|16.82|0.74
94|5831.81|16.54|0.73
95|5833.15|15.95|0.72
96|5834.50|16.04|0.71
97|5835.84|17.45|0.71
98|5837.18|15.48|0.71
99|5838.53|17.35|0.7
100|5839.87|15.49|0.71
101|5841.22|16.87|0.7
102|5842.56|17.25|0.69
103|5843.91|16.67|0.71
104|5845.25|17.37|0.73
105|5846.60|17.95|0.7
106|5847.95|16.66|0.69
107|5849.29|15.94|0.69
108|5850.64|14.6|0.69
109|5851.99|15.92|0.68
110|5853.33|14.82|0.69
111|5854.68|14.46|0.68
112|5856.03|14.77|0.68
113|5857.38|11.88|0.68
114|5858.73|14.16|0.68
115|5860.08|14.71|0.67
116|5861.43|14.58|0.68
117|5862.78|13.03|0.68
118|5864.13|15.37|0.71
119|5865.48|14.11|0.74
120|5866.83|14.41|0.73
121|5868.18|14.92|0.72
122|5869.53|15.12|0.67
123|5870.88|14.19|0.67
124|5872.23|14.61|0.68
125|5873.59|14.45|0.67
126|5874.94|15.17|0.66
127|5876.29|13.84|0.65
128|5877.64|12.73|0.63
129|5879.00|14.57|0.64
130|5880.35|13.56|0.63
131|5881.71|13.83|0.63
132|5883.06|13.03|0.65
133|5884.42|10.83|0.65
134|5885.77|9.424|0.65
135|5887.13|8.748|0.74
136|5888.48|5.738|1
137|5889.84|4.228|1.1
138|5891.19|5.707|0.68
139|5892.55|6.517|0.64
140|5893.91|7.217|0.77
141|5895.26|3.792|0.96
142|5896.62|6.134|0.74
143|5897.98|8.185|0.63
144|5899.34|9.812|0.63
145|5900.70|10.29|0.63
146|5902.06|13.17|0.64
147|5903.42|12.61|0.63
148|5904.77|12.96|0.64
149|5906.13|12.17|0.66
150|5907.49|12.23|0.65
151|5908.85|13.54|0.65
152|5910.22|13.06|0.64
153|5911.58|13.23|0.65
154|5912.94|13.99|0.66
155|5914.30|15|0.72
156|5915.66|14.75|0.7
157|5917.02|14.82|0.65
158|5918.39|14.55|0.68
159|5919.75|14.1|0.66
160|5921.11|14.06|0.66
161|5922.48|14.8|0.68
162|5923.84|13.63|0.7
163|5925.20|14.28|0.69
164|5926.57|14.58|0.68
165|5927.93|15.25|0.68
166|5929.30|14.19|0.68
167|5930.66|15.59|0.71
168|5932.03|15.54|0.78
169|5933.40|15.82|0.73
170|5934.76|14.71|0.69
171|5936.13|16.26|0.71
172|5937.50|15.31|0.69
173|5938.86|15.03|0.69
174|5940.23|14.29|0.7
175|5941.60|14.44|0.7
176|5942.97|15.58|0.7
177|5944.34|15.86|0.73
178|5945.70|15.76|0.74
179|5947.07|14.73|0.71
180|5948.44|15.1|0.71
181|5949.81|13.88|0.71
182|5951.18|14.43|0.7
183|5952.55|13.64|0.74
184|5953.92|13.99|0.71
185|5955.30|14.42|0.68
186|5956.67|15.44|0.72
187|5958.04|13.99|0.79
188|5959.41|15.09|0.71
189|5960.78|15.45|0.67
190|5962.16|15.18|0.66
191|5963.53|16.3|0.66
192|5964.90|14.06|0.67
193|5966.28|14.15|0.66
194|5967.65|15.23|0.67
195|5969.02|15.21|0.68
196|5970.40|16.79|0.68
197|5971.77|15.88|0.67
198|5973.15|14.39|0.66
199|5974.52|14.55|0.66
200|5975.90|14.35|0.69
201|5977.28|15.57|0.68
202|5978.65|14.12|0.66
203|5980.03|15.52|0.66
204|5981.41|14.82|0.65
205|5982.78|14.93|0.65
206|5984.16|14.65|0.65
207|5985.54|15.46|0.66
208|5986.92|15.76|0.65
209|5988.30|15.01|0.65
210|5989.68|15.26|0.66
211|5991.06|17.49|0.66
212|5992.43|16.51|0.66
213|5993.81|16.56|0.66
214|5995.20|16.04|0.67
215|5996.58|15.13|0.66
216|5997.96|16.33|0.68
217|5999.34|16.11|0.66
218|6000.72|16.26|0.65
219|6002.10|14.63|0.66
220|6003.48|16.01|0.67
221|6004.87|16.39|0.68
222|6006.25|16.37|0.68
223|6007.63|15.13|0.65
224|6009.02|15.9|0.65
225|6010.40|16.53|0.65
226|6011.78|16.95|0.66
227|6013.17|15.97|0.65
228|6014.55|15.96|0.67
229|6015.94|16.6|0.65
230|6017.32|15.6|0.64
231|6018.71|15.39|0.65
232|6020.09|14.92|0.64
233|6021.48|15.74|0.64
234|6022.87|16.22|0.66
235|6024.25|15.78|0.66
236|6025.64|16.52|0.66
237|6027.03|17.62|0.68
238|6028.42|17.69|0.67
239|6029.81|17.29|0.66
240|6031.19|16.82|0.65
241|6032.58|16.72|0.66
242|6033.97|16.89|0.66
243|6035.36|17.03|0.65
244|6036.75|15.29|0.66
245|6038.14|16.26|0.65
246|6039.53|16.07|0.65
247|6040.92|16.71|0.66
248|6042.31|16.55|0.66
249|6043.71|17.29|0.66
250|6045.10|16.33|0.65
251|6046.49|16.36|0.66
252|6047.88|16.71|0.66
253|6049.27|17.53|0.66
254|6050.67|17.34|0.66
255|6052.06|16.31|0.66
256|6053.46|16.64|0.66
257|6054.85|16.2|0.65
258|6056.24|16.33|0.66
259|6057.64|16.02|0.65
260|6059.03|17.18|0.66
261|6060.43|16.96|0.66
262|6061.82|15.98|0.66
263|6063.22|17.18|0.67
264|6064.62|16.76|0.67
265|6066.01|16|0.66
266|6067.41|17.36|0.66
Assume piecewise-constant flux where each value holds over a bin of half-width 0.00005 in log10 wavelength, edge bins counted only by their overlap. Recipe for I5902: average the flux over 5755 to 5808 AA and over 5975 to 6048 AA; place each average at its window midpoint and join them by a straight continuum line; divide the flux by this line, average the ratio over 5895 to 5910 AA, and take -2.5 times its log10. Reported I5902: 0.440 mag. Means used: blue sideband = 16.1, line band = 10.7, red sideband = 16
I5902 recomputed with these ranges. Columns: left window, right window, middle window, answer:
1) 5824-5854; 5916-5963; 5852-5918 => 0.27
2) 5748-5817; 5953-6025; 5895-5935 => 0.20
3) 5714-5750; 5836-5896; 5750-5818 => -0.08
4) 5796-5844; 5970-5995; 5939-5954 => 0.07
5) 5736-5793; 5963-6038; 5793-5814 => -0.06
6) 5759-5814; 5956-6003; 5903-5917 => 0.16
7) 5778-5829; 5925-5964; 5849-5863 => 0.09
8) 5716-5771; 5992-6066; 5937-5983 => 0.09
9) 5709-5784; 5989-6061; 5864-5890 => 0.25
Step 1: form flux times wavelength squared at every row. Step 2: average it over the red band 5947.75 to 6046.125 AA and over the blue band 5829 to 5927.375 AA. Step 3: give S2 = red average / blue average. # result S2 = 1.22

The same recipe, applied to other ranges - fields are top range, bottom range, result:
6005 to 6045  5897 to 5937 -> 1.24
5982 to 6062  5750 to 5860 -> 1.09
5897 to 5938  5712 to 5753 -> 0.91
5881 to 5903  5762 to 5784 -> 0.58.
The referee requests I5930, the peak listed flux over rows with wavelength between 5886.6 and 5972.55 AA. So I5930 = 16.79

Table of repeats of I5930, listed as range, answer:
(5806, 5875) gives 18.34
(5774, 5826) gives 18.63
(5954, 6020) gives 17.49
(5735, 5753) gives 17.91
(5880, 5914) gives 13.99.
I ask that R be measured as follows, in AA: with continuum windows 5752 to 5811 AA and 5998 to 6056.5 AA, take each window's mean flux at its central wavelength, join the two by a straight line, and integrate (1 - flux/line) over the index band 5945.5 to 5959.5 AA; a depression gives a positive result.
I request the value 1.49 AA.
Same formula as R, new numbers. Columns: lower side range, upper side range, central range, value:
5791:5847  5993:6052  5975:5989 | 1.2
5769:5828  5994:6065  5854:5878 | 2.9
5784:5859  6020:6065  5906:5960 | 6.1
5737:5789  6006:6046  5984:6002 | 0.4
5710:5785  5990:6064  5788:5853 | -2.2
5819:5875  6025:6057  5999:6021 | 0.8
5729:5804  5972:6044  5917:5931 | 1.3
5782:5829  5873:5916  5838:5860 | -3.2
